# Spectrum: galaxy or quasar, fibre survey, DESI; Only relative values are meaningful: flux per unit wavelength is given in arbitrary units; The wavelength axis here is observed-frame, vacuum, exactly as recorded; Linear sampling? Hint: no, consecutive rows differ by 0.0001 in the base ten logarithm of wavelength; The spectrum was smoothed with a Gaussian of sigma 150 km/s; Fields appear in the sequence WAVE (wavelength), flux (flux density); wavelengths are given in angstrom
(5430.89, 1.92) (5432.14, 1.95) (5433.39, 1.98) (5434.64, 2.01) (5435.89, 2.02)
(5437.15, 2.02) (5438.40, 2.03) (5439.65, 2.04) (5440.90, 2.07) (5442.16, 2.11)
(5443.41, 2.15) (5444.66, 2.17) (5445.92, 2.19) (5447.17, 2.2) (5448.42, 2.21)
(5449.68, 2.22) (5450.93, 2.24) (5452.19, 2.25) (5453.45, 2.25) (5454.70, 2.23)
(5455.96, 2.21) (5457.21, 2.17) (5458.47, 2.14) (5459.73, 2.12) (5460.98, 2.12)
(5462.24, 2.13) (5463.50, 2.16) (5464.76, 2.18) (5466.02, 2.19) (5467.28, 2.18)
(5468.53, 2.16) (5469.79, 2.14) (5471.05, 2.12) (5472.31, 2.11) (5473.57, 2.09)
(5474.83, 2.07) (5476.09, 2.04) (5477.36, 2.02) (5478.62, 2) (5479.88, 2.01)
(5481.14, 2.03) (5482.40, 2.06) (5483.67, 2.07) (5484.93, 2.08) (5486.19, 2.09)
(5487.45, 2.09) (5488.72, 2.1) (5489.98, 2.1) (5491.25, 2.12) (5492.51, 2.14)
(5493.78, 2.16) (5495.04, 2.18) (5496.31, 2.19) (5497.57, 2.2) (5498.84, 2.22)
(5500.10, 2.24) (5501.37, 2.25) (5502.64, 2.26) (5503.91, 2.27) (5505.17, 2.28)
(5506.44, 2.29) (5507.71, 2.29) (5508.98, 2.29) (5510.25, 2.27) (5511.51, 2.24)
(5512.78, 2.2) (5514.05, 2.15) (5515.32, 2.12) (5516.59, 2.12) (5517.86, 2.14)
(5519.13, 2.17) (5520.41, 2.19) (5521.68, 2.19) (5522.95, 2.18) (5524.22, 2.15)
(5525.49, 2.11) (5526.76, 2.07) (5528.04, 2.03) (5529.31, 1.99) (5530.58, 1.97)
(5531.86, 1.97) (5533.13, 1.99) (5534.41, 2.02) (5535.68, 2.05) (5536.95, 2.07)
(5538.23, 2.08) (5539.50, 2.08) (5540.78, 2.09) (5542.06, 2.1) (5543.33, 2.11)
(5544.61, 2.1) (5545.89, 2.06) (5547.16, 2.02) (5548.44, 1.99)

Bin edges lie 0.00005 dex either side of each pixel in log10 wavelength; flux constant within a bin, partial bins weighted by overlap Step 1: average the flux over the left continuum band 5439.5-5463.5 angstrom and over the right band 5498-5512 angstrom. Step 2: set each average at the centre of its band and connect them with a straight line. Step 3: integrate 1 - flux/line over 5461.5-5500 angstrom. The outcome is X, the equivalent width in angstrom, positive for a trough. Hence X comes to 1.8 angstrom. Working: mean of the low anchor 2.17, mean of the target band 2.12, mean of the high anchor 2.26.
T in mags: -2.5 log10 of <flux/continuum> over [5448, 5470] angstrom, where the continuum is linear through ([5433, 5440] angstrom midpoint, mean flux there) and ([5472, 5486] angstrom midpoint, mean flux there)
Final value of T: -0.08 mag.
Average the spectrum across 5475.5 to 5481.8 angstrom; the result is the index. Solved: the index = 2.02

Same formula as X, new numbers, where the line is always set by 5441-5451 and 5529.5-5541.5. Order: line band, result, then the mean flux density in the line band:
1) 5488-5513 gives -1.49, 2.21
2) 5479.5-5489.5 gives 0.22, 2.07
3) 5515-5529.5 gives -0.50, 2.13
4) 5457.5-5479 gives 0.24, 2.12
